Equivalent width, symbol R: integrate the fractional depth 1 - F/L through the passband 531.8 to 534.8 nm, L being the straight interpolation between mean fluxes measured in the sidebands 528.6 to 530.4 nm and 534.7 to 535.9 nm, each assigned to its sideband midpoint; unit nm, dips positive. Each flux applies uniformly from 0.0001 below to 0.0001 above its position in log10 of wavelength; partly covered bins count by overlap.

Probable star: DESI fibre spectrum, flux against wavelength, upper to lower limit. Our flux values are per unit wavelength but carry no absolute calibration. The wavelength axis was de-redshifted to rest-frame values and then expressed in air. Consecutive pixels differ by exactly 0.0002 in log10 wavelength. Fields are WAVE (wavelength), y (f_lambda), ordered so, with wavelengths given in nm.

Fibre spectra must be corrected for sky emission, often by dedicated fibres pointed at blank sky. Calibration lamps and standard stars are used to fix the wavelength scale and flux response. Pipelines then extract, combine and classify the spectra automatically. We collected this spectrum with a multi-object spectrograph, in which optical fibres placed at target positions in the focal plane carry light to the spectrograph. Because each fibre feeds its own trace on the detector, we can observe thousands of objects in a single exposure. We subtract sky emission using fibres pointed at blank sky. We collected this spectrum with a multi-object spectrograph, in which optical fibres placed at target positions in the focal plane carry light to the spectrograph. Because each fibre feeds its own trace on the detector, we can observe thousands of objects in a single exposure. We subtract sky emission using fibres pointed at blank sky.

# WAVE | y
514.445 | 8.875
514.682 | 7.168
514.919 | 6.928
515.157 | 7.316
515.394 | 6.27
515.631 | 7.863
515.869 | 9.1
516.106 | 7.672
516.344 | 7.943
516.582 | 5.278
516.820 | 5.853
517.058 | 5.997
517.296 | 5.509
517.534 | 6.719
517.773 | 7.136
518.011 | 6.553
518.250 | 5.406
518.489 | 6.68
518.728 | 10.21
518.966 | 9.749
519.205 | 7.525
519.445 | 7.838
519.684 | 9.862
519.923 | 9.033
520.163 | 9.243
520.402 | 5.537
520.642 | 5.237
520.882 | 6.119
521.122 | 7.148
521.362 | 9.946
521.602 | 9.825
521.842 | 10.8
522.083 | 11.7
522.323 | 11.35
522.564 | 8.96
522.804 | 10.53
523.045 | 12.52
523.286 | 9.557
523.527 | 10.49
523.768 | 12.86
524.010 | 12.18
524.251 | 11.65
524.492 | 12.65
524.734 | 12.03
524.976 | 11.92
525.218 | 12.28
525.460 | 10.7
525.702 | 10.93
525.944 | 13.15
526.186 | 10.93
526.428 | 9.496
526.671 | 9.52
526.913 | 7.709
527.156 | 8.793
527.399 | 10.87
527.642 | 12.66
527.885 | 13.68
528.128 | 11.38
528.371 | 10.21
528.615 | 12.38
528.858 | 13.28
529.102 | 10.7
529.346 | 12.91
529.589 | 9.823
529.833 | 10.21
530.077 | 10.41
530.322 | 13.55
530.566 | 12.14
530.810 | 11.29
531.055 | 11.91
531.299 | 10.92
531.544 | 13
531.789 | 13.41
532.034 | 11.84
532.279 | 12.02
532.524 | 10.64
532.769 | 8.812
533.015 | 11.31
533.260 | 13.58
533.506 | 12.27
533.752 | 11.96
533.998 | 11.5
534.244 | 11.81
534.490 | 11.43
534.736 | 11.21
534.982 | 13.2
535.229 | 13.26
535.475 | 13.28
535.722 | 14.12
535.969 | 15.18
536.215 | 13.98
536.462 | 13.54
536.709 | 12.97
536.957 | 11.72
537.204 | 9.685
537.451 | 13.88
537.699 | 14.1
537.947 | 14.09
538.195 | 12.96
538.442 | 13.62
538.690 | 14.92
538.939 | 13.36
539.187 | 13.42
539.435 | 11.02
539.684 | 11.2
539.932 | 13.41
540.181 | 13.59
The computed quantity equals 0.25 nm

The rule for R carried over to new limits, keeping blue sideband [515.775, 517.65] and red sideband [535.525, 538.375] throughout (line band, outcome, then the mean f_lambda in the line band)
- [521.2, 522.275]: -0.27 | 10.5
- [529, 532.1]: -0.13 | 11.7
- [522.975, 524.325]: -0.38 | 11.5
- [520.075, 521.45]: 0.16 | 7.09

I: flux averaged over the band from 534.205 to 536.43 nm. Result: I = 13.1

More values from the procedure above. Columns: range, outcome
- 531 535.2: 11.8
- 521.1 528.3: 11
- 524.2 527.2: 10.9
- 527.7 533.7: 11.7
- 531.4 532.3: 12.6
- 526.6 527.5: 9.17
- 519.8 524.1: 9.6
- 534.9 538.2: 13.3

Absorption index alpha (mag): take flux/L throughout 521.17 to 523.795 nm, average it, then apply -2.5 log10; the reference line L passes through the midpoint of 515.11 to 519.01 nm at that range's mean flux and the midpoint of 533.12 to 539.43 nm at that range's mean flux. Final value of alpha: -0.21 mag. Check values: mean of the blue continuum 7.08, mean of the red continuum 13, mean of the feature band 10.6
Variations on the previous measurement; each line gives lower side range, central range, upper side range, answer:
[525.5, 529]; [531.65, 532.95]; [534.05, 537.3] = 0.06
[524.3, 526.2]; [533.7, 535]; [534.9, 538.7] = 0.11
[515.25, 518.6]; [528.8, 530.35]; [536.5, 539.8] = -0.10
